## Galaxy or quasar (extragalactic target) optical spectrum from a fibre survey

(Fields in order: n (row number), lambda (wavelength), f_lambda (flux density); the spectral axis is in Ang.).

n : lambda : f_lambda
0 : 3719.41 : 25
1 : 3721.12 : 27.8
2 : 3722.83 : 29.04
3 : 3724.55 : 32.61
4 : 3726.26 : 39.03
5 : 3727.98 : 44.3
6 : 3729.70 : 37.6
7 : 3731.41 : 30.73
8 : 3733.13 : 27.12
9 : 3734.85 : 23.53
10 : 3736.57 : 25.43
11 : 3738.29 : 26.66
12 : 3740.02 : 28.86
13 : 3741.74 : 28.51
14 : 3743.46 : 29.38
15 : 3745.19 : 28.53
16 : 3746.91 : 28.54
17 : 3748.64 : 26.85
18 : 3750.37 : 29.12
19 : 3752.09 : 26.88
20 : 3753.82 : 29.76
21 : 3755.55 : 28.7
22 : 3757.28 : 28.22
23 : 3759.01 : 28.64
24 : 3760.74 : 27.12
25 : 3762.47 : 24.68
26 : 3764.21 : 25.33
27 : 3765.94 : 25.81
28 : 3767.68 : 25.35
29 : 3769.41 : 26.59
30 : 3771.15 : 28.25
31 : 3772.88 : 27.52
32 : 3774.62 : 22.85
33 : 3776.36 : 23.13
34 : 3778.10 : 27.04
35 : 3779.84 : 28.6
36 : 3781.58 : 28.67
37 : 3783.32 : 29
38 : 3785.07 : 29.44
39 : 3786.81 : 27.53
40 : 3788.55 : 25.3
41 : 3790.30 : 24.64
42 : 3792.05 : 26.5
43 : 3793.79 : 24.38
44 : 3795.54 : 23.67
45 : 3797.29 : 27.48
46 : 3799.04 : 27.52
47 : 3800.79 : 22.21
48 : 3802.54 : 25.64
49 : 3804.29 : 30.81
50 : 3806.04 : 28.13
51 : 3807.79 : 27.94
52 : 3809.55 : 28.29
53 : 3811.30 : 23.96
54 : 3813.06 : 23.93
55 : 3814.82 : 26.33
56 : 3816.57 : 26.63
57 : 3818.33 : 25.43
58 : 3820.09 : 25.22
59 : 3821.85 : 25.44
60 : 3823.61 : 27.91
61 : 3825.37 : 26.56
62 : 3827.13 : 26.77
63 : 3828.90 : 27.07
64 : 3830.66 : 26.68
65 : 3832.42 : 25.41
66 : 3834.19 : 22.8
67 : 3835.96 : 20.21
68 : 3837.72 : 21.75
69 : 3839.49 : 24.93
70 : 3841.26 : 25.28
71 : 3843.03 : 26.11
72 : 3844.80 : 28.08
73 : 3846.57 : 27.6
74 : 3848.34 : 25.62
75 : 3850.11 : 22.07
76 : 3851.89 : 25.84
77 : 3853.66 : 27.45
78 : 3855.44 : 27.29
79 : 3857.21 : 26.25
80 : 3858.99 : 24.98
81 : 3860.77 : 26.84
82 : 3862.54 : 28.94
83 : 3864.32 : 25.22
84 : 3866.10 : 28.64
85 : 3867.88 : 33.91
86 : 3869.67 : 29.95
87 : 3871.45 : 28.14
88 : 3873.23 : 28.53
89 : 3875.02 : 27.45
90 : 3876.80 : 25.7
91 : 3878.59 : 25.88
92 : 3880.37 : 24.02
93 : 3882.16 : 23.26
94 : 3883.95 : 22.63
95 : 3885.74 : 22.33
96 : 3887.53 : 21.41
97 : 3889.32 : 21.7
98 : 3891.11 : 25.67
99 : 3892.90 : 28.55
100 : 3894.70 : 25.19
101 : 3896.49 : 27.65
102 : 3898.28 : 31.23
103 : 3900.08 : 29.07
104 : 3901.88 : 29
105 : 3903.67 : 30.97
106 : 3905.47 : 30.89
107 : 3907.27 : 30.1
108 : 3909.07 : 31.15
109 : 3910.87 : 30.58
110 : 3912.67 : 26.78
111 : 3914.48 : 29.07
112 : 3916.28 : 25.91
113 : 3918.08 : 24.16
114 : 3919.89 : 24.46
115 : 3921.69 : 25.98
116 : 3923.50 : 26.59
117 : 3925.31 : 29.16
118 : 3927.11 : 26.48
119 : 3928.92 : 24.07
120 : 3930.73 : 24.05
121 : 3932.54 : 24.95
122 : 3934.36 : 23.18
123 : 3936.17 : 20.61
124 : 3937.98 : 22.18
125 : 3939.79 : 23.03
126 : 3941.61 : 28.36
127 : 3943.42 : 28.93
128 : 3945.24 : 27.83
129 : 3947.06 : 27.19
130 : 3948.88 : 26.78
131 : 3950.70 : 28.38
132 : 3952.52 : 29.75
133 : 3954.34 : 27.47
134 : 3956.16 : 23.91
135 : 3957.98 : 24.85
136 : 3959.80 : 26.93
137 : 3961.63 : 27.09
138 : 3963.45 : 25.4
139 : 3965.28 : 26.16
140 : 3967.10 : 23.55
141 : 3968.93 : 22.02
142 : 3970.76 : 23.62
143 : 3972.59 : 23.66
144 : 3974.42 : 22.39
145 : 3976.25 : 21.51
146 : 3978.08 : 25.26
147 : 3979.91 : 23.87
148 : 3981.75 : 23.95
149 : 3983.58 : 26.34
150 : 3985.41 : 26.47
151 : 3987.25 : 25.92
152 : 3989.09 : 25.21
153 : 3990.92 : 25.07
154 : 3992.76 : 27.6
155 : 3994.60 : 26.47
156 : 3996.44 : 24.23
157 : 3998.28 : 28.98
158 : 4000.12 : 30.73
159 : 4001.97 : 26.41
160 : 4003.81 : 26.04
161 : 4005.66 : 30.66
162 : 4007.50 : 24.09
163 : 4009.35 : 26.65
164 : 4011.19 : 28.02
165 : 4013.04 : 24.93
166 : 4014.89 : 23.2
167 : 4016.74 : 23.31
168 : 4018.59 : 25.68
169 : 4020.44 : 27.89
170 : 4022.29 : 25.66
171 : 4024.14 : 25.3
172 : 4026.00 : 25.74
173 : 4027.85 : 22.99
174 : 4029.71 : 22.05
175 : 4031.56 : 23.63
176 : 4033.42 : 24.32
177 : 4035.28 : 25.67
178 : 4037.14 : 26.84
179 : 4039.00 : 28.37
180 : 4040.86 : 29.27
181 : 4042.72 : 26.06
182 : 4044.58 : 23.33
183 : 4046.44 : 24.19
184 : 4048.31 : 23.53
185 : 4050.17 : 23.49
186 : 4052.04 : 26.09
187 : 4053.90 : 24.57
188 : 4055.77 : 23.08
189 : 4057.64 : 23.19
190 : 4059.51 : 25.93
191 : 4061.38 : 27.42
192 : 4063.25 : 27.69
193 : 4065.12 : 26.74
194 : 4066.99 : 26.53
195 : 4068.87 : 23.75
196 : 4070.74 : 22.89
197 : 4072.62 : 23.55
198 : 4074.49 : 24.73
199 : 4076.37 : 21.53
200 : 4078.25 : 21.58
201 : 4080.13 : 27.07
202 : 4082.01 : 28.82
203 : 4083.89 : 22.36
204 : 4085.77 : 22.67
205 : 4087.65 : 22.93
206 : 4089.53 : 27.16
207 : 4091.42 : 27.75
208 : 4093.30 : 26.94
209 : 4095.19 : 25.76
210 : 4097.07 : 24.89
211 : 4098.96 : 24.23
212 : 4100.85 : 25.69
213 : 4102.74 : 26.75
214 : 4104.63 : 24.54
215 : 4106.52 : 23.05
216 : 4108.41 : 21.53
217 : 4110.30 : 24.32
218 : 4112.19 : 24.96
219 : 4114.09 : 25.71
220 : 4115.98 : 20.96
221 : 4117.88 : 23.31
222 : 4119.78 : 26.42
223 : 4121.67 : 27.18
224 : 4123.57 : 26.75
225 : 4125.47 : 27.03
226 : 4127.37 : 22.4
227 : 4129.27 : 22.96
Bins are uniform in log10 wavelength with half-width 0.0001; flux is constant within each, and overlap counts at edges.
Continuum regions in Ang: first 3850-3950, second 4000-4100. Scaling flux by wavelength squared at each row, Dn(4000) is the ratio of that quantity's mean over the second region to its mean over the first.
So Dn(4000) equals 1.02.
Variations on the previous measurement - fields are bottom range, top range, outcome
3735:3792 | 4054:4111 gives 1.08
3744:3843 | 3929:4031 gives 1.06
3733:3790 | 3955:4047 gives 1.06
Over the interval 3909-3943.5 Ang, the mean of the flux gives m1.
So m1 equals 25.8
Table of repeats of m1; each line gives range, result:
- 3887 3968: 26.6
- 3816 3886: 26.1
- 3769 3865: 26.1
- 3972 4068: 25.5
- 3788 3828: 26.1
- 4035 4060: 25.2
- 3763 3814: 26.4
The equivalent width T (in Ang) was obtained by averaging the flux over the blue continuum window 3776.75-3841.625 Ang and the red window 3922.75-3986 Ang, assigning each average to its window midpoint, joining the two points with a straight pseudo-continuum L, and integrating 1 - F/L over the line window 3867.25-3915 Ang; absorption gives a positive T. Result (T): -3.28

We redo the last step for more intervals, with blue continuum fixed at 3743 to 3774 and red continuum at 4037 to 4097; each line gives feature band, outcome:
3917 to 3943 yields 1.3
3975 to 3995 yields 0.5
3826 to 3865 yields 1.7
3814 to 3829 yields 0.4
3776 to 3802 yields 0.8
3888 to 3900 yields -0.1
